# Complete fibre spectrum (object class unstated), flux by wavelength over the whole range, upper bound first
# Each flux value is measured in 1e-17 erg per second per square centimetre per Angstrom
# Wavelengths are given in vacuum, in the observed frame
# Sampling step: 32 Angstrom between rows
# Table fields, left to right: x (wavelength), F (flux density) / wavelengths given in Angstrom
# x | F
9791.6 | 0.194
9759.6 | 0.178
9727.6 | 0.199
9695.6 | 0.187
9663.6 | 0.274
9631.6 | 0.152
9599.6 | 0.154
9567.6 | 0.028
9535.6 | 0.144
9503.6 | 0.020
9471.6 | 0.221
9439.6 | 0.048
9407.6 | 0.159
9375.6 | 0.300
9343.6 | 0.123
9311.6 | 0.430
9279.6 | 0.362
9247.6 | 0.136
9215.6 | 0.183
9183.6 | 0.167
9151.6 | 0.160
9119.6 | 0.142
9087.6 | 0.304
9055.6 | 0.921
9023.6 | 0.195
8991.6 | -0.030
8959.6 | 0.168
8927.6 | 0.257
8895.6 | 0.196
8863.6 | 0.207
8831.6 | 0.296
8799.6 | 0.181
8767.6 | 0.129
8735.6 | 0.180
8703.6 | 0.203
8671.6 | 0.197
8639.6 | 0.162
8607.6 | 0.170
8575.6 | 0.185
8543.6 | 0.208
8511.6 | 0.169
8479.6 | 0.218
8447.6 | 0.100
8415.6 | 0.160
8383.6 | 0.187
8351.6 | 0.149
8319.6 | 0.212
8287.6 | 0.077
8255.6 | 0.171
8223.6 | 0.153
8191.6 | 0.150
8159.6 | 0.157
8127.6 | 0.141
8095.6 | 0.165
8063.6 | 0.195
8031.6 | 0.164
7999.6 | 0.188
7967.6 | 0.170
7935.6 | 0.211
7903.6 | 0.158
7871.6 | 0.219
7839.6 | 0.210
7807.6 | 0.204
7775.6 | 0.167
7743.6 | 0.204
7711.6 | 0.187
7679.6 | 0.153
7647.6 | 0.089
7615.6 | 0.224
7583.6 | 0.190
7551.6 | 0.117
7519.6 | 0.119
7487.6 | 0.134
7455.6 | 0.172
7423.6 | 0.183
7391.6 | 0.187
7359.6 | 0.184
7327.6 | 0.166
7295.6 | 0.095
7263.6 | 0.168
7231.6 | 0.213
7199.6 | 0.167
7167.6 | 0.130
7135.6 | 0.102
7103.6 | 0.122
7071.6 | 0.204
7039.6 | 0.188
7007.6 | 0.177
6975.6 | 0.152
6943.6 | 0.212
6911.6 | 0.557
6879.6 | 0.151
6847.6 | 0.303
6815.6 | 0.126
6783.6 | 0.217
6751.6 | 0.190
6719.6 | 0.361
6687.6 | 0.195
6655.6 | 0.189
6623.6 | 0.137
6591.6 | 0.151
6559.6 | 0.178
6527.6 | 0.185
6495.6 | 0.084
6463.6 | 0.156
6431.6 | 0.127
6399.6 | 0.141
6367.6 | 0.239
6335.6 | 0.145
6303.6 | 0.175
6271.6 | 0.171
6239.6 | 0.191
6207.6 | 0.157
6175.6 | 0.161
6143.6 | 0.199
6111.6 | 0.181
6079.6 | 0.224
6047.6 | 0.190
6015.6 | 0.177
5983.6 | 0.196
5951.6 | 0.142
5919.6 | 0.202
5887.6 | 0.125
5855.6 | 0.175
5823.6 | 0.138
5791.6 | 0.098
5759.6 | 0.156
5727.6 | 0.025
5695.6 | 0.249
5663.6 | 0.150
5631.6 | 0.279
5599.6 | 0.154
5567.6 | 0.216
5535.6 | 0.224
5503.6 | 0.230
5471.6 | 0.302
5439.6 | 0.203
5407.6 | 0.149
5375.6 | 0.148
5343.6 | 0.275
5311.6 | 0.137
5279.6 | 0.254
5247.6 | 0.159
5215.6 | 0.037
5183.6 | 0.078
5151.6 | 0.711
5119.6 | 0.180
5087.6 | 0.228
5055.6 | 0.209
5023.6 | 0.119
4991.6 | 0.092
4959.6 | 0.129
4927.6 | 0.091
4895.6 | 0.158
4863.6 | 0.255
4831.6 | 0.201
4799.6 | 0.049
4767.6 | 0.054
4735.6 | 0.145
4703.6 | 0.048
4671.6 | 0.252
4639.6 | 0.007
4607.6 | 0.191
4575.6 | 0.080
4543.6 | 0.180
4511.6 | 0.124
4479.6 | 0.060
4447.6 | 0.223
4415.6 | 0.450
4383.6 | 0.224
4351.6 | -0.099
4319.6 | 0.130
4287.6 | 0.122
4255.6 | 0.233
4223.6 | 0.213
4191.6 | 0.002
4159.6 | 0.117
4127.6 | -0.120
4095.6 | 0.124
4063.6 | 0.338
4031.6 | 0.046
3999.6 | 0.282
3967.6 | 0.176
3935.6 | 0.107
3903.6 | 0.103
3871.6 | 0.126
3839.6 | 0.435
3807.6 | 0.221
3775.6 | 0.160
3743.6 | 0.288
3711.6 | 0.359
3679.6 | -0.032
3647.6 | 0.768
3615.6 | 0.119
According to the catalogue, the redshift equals 0.38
